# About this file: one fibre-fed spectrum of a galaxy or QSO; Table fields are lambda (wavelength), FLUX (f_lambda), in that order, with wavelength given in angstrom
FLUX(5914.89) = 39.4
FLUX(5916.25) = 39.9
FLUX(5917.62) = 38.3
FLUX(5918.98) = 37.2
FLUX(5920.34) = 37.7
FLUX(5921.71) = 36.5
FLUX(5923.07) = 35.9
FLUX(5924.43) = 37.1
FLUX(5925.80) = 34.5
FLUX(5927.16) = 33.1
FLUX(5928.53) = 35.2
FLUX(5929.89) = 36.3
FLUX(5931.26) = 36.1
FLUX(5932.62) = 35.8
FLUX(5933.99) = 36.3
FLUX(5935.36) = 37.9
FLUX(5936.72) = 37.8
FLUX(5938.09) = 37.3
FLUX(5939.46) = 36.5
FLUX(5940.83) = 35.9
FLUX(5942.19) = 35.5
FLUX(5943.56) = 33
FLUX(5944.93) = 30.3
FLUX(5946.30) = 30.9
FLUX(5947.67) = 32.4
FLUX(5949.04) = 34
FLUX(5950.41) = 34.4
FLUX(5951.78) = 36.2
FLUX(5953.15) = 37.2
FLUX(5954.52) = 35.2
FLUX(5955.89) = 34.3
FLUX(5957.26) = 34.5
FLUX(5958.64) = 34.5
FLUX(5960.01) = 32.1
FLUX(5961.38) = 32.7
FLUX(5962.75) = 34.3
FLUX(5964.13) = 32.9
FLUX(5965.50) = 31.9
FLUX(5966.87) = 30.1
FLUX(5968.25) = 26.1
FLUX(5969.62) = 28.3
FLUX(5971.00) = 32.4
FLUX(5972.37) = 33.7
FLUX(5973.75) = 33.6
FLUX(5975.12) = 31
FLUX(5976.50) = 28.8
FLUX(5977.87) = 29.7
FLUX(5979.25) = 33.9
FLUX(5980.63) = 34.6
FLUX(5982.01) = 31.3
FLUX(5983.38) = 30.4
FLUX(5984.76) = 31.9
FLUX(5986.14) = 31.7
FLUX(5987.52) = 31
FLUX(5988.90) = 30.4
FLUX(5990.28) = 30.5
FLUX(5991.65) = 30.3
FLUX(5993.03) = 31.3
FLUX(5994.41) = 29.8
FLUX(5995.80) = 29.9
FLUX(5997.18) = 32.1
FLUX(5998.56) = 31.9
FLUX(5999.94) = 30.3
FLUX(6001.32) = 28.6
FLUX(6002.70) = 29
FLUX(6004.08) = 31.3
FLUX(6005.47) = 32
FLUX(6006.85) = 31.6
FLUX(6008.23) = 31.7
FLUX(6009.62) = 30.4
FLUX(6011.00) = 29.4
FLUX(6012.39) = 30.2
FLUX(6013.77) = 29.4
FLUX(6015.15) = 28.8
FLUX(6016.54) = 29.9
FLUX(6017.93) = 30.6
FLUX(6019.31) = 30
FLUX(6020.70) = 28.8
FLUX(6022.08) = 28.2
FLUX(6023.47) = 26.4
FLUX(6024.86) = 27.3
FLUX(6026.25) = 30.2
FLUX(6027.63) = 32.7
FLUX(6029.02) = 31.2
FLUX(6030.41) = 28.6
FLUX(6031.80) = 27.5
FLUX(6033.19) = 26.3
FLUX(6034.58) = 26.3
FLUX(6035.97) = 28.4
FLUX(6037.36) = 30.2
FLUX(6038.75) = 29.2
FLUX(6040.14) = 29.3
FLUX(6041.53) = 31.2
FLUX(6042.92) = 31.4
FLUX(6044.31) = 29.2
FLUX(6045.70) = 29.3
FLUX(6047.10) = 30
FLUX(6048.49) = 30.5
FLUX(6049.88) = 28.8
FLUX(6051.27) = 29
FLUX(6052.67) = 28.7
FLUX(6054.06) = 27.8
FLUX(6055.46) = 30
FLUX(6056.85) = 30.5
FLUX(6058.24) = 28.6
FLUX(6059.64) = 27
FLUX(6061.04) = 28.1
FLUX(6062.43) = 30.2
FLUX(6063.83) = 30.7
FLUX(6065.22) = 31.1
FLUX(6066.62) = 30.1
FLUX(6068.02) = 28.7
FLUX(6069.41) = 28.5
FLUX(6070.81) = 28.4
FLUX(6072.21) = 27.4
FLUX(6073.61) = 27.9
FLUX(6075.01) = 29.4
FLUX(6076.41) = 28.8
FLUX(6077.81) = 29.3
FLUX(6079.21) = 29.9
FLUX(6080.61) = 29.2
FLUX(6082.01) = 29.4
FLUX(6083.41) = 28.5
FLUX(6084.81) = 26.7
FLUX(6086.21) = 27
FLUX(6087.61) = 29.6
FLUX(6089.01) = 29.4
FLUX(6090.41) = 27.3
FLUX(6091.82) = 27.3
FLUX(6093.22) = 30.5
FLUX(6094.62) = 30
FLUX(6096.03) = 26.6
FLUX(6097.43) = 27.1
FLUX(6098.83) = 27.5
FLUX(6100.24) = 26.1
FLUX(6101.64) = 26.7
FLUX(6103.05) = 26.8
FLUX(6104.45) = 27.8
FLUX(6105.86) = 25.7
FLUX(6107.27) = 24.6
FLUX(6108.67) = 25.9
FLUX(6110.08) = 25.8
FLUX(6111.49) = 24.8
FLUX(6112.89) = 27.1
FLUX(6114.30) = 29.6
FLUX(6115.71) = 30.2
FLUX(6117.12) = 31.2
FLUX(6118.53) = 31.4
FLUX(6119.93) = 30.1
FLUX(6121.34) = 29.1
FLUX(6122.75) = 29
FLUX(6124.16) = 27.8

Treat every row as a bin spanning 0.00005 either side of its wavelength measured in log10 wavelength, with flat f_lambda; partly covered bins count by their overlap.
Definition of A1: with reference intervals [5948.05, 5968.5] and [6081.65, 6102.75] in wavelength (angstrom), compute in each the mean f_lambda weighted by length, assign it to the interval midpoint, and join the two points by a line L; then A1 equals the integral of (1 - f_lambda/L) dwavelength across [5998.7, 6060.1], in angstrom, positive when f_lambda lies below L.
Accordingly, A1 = 2.1 angstrom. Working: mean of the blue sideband 33.5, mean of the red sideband 27.9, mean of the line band 29.5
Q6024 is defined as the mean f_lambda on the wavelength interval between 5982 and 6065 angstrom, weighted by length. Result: 29.8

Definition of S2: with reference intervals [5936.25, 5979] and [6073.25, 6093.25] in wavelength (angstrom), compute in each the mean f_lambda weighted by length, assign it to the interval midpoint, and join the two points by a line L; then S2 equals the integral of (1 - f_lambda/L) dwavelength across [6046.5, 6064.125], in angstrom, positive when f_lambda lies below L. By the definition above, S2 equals 0.3 angstrom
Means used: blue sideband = 33.1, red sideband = 28.6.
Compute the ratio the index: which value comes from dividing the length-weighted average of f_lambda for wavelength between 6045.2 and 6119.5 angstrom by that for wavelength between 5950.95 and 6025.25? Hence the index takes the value 0.91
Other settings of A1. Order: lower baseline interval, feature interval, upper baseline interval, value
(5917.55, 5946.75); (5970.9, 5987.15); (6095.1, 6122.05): 0.8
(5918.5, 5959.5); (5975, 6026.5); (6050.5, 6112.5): 2.9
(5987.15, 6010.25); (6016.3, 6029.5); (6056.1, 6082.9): 0.3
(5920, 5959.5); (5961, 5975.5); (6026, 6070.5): 0.9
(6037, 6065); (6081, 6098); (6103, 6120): 0.0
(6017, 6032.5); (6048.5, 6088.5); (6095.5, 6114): -1.8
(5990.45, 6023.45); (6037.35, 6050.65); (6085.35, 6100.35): -0.3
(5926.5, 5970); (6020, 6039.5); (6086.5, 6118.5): 1.3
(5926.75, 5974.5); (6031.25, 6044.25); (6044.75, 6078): 0.5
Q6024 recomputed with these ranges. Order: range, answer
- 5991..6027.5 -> 30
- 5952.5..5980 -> 32.4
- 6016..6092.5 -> 29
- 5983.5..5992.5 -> 30.9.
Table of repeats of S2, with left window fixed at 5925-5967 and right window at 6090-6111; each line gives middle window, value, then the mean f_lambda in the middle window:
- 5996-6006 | 0.4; 30.7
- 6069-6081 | -0.2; 28.7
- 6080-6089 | -0.2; 28.5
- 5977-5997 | 0.8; 31.2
